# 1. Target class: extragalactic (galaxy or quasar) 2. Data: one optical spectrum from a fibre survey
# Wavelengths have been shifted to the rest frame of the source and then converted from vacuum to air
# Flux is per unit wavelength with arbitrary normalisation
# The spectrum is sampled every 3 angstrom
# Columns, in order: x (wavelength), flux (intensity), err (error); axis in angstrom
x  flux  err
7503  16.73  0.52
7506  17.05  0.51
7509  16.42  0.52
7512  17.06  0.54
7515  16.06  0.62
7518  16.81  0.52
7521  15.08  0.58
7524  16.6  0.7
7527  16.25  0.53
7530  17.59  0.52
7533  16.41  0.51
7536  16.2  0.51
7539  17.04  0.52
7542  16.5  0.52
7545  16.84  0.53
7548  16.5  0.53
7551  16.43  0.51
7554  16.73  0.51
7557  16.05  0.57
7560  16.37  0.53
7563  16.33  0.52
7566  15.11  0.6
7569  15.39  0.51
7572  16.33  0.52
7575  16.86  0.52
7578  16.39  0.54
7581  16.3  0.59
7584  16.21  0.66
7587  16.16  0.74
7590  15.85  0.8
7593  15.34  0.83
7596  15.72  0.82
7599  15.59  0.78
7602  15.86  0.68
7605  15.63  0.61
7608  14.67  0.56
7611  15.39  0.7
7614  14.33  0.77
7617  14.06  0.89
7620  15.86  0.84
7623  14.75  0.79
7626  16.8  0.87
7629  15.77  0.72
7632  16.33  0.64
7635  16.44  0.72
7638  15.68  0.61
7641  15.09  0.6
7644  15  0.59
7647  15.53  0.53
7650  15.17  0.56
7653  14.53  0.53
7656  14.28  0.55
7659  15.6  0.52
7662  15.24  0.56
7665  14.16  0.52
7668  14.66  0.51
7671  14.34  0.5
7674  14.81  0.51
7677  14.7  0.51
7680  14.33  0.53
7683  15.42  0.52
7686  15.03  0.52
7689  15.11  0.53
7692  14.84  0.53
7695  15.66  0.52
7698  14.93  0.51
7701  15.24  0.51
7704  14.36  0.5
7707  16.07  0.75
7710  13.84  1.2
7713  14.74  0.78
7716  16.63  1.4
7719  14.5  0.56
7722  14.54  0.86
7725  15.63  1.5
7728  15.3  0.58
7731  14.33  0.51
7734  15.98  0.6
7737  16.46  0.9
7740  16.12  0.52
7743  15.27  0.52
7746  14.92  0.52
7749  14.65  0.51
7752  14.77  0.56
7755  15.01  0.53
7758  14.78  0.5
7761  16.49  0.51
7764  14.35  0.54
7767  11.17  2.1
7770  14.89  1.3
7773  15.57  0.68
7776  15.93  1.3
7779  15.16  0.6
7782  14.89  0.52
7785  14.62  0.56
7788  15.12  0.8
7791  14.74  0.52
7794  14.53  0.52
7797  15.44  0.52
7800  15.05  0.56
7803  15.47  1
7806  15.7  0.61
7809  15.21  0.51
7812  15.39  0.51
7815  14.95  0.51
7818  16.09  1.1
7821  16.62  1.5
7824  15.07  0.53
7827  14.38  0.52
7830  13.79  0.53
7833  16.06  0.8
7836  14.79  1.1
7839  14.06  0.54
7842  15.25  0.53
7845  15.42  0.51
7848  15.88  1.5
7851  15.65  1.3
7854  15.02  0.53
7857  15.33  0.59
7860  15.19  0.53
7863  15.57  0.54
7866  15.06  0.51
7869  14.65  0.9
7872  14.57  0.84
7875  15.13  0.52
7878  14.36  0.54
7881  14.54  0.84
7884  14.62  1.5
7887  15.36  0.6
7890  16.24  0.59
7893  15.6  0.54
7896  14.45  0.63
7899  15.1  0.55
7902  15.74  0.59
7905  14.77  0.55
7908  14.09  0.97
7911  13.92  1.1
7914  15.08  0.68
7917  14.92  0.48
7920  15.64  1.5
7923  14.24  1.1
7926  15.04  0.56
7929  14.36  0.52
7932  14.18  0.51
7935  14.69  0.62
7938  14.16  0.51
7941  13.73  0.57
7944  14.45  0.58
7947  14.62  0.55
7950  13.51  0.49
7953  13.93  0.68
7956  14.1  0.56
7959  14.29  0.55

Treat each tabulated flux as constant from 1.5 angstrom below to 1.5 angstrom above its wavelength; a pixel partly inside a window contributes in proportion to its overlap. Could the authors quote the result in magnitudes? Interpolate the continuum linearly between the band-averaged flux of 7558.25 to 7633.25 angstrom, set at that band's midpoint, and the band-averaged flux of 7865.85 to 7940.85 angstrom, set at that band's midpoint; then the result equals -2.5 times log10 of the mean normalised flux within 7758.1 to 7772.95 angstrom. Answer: 0.06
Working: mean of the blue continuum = 15.7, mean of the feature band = 14.4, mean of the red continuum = 14.8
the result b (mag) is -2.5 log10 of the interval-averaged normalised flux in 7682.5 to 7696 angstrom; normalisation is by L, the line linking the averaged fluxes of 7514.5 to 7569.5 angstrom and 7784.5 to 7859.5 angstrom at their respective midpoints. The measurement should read 0.04 mag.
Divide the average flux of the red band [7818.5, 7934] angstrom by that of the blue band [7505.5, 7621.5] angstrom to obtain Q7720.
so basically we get 0.93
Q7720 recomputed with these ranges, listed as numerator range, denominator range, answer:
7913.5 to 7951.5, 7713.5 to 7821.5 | 0.96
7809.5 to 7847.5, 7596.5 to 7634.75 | 0.98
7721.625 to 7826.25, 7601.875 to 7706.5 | 1.00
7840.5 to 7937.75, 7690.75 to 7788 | 1.00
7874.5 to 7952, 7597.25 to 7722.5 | 0.97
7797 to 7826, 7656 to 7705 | 1.04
